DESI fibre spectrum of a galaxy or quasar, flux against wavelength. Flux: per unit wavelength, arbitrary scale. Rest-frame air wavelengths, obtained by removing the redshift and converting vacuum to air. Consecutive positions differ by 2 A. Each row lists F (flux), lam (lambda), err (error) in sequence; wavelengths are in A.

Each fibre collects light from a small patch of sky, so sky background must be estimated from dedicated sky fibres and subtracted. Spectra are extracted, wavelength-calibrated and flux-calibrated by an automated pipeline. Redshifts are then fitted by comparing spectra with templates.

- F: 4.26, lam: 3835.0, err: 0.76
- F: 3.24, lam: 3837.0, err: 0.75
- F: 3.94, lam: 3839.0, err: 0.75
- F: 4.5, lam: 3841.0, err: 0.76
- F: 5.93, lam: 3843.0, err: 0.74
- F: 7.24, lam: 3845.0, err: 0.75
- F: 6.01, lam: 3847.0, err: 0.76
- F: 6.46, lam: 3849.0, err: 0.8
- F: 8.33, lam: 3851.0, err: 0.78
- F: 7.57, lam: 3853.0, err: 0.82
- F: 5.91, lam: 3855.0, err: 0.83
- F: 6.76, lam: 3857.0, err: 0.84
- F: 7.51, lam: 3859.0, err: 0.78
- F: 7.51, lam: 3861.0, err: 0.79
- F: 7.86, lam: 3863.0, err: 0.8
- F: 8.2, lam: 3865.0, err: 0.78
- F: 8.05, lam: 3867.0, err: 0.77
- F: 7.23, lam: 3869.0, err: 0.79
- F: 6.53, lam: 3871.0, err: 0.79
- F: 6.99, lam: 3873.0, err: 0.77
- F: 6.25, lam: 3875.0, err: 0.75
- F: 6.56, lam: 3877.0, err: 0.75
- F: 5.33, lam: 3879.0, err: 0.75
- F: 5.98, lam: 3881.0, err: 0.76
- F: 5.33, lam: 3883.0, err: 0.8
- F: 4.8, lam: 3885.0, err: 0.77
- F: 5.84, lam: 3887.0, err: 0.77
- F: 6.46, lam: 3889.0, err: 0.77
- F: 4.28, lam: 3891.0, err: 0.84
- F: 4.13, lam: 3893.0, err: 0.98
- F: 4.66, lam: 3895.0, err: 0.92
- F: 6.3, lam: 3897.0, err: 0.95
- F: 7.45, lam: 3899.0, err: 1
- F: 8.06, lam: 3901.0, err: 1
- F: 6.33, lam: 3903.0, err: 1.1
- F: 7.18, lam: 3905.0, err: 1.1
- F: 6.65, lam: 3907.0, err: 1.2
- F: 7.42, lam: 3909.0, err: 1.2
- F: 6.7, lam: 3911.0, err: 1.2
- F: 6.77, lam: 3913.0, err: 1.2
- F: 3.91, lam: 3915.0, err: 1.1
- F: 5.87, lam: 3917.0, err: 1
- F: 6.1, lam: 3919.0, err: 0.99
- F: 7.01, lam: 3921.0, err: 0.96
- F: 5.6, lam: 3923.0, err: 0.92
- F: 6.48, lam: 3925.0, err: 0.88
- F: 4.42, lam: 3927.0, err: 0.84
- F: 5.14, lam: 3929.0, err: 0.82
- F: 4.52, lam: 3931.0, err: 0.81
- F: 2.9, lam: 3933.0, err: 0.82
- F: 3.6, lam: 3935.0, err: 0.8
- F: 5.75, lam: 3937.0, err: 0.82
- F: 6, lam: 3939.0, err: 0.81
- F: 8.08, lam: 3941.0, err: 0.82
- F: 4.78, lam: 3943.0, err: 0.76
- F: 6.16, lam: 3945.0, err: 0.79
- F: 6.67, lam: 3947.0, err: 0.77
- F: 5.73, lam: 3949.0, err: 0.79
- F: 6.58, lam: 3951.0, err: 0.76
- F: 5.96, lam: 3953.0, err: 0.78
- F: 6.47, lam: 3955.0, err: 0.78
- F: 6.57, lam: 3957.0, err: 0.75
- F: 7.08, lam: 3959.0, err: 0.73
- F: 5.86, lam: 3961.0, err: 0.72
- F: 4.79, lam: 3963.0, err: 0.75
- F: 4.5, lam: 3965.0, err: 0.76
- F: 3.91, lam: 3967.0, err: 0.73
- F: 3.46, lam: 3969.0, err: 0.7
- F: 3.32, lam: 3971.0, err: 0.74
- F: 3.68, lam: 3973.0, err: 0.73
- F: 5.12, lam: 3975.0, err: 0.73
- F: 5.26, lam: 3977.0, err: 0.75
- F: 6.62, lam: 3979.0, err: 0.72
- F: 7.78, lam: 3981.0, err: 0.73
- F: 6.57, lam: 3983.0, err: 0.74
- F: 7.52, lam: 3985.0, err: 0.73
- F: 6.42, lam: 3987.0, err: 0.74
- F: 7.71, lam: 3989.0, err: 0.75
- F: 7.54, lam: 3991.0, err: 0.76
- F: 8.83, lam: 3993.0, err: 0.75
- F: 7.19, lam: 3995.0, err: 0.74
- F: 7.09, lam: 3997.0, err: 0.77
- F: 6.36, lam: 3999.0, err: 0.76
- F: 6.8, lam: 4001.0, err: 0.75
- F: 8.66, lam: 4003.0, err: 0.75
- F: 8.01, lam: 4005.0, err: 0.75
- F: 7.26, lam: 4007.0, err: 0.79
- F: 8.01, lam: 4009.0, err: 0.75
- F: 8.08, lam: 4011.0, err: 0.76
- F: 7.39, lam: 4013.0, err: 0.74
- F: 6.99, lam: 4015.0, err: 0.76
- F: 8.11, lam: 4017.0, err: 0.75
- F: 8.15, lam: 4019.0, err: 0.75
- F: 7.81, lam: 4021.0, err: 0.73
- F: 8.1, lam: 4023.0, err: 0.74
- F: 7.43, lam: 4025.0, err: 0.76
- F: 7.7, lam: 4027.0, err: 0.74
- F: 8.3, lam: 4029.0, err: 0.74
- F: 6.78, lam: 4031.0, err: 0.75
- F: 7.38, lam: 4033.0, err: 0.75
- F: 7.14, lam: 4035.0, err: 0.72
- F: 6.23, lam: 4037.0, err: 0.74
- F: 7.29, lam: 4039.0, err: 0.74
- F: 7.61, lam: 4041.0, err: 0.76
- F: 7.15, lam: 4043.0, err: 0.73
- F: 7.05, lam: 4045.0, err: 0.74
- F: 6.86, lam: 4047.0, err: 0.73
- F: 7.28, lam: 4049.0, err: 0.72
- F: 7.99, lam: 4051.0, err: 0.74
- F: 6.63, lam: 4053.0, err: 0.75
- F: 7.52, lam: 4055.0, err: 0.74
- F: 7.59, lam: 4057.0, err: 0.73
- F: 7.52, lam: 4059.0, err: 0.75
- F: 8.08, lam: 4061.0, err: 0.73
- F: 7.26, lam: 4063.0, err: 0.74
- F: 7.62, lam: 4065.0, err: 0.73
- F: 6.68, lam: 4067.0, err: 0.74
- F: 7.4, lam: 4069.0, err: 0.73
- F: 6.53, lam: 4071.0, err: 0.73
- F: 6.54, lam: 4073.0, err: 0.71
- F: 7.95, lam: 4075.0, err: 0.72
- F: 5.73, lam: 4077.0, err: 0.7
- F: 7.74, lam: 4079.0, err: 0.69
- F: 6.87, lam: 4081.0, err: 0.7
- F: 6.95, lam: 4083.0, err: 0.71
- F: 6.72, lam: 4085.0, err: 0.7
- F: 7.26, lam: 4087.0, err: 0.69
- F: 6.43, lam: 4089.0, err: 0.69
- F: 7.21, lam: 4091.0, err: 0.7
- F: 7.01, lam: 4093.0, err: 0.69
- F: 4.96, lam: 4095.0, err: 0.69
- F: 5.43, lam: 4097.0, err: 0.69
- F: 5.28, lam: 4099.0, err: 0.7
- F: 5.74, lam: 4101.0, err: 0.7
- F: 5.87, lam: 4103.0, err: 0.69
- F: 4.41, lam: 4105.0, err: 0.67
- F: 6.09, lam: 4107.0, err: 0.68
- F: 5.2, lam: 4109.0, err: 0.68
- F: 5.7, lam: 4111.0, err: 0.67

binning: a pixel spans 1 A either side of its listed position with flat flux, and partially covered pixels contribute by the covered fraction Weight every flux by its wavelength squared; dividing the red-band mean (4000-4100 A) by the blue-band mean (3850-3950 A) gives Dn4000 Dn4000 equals 1.26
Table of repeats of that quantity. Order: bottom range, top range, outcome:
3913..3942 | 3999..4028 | 1.48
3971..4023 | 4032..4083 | 1.04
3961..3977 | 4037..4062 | 1.78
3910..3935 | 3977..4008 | 1.41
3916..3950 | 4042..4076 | 1.39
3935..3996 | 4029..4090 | 1.24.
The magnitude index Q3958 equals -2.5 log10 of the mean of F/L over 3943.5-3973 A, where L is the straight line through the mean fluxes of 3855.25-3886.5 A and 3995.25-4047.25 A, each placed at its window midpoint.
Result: 0.295 mag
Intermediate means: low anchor 6.69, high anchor 7.46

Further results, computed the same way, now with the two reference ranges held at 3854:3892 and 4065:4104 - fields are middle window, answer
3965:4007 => 0.03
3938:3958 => 0.04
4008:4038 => -0.16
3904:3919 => 0.03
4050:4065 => -0.15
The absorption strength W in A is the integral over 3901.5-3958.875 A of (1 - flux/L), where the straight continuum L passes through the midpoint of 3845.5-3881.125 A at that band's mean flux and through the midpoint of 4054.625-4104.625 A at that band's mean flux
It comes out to 8.0 A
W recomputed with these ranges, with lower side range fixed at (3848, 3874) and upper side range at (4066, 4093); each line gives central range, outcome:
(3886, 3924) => 5.7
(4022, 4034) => -1.0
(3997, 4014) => -1.2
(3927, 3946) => 5.3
